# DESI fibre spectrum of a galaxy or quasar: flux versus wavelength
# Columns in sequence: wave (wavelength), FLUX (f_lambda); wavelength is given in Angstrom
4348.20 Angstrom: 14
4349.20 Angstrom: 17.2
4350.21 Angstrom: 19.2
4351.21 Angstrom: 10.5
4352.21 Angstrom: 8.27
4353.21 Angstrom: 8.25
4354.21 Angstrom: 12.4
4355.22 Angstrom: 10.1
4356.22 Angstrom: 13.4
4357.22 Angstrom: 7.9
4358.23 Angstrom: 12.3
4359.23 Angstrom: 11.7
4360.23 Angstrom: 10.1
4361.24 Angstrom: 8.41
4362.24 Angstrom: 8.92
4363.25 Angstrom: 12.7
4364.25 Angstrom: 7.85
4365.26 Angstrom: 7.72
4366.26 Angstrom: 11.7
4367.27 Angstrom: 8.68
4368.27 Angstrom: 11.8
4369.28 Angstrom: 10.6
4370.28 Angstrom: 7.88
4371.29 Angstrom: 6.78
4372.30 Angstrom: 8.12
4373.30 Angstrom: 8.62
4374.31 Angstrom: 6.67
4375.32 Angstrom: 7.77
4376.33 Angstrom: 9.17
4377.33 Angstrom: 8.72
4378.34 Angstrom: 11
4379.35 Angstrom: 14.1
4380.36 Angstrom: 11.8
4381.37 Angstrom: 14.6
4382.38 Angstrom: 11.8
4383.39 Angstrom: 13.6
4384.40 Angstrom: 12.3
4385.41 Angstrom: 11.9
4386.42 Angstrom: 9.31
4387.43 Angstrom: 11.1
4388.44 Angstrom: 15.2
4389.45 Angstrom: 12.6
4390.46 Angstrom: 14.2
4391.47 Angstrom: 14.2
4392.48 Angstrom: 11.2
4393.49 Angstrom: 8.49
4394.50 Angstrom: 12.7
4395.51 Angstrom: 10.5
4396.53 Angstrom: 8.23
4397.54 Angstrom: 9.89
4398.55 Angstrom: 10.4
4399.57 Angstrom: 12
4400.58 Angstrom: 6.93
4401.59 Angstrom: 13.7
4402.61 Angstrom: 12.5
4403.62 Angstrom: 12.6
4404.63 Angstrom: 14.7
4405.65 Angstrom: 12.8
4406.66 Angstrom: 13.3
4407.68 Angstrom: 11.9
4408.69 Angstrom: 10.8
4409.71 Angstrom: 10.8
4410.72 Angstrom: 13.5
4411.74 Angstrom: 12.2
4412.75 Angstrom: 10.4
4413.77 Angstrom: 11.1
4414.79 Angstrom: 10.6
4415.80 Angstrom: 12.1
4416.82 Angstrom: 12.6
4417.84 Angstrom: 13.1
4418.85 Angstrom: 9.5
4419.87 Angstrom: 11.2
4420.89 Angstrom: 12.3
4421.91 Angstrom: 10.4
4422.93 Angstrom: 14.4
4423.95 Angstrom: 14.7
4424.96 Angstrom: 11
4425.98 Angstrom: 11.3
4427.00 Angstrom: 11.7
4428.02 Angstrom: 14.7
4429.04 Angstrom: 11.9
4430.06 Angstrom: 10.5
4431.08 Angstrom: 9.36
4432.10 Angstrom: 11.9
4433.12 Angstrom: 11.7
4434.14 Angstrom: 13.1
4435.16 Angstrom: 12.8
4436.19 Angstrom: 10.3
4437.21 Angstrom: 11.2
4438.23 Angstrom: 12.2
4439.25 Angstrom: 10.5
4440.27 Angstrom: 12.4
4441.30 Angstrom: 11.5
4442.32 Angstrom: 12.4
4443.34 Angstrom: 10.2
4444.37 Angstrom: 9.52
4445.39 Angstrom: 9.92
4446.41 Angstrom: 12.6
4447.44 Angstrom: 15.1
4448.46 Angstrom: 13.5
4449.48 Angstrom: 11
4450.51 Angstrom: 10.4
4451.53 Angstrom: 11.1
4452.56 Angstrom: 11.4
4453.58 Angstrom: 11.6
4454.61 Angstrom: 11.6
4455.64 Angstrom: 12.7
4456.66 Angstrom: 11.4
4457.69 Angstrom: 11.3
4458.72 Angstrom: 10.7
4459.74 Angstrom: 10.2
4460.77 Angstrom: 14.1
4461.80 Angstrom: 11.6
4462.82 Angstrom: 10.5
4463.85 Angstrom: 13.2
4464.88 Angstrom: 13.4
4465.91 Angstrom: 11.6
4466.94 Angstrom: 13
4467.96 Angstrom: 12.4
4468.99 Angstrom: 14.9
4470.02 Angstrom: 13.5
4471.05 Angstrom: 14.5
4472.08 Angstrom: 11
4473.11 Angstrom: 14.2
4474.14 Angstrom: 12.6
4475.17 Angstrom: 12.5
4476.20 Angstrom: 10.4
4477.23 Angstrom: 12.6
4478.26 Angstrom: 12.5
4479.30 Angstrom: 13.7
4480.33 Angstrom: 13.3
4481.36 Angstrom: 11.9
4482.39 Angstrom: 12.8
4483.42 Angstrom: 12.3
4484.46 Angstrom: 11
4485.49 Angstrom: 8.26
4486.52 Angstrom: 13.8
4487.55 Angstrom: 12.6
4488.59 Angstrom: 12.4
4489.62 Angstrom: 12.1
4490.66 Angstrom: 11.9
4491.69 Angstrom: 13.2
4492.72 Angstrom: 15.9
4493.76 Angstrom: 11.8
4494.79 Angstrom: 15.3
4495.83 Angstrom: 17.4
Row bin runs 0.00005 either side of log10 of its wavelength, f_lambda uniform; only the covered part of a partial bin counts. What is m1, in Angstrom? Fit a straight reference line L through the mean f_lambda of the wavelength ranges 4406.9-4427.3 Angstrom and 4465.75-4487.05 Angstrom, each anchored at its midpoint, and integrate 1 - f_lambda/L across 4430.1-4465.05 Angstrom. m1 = 1.6 Angstrom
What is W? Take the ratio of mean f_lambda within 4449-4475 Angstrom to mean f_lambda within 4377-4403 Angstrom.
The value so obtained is 1.0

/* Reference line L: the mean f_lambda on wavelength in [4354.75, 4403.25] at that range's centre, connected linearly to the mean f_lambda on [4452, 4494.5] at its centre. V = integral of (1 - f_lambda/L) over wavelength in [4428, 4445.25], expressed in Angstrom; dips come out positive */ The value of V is 0.4 Angstrom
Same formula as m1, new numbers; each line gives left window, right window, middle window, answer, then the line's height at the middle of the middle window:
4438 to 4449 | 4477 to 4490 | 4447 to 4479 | -0.7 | 12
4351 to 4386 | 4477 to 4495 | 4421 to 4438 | -0.7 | 11.5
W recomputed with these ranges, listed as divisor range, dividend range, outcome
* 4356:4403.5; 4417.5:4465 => 1.10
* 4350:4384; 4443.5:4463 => 1.12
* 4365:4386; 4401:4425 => 1.18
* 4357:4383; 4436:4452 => 1.16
